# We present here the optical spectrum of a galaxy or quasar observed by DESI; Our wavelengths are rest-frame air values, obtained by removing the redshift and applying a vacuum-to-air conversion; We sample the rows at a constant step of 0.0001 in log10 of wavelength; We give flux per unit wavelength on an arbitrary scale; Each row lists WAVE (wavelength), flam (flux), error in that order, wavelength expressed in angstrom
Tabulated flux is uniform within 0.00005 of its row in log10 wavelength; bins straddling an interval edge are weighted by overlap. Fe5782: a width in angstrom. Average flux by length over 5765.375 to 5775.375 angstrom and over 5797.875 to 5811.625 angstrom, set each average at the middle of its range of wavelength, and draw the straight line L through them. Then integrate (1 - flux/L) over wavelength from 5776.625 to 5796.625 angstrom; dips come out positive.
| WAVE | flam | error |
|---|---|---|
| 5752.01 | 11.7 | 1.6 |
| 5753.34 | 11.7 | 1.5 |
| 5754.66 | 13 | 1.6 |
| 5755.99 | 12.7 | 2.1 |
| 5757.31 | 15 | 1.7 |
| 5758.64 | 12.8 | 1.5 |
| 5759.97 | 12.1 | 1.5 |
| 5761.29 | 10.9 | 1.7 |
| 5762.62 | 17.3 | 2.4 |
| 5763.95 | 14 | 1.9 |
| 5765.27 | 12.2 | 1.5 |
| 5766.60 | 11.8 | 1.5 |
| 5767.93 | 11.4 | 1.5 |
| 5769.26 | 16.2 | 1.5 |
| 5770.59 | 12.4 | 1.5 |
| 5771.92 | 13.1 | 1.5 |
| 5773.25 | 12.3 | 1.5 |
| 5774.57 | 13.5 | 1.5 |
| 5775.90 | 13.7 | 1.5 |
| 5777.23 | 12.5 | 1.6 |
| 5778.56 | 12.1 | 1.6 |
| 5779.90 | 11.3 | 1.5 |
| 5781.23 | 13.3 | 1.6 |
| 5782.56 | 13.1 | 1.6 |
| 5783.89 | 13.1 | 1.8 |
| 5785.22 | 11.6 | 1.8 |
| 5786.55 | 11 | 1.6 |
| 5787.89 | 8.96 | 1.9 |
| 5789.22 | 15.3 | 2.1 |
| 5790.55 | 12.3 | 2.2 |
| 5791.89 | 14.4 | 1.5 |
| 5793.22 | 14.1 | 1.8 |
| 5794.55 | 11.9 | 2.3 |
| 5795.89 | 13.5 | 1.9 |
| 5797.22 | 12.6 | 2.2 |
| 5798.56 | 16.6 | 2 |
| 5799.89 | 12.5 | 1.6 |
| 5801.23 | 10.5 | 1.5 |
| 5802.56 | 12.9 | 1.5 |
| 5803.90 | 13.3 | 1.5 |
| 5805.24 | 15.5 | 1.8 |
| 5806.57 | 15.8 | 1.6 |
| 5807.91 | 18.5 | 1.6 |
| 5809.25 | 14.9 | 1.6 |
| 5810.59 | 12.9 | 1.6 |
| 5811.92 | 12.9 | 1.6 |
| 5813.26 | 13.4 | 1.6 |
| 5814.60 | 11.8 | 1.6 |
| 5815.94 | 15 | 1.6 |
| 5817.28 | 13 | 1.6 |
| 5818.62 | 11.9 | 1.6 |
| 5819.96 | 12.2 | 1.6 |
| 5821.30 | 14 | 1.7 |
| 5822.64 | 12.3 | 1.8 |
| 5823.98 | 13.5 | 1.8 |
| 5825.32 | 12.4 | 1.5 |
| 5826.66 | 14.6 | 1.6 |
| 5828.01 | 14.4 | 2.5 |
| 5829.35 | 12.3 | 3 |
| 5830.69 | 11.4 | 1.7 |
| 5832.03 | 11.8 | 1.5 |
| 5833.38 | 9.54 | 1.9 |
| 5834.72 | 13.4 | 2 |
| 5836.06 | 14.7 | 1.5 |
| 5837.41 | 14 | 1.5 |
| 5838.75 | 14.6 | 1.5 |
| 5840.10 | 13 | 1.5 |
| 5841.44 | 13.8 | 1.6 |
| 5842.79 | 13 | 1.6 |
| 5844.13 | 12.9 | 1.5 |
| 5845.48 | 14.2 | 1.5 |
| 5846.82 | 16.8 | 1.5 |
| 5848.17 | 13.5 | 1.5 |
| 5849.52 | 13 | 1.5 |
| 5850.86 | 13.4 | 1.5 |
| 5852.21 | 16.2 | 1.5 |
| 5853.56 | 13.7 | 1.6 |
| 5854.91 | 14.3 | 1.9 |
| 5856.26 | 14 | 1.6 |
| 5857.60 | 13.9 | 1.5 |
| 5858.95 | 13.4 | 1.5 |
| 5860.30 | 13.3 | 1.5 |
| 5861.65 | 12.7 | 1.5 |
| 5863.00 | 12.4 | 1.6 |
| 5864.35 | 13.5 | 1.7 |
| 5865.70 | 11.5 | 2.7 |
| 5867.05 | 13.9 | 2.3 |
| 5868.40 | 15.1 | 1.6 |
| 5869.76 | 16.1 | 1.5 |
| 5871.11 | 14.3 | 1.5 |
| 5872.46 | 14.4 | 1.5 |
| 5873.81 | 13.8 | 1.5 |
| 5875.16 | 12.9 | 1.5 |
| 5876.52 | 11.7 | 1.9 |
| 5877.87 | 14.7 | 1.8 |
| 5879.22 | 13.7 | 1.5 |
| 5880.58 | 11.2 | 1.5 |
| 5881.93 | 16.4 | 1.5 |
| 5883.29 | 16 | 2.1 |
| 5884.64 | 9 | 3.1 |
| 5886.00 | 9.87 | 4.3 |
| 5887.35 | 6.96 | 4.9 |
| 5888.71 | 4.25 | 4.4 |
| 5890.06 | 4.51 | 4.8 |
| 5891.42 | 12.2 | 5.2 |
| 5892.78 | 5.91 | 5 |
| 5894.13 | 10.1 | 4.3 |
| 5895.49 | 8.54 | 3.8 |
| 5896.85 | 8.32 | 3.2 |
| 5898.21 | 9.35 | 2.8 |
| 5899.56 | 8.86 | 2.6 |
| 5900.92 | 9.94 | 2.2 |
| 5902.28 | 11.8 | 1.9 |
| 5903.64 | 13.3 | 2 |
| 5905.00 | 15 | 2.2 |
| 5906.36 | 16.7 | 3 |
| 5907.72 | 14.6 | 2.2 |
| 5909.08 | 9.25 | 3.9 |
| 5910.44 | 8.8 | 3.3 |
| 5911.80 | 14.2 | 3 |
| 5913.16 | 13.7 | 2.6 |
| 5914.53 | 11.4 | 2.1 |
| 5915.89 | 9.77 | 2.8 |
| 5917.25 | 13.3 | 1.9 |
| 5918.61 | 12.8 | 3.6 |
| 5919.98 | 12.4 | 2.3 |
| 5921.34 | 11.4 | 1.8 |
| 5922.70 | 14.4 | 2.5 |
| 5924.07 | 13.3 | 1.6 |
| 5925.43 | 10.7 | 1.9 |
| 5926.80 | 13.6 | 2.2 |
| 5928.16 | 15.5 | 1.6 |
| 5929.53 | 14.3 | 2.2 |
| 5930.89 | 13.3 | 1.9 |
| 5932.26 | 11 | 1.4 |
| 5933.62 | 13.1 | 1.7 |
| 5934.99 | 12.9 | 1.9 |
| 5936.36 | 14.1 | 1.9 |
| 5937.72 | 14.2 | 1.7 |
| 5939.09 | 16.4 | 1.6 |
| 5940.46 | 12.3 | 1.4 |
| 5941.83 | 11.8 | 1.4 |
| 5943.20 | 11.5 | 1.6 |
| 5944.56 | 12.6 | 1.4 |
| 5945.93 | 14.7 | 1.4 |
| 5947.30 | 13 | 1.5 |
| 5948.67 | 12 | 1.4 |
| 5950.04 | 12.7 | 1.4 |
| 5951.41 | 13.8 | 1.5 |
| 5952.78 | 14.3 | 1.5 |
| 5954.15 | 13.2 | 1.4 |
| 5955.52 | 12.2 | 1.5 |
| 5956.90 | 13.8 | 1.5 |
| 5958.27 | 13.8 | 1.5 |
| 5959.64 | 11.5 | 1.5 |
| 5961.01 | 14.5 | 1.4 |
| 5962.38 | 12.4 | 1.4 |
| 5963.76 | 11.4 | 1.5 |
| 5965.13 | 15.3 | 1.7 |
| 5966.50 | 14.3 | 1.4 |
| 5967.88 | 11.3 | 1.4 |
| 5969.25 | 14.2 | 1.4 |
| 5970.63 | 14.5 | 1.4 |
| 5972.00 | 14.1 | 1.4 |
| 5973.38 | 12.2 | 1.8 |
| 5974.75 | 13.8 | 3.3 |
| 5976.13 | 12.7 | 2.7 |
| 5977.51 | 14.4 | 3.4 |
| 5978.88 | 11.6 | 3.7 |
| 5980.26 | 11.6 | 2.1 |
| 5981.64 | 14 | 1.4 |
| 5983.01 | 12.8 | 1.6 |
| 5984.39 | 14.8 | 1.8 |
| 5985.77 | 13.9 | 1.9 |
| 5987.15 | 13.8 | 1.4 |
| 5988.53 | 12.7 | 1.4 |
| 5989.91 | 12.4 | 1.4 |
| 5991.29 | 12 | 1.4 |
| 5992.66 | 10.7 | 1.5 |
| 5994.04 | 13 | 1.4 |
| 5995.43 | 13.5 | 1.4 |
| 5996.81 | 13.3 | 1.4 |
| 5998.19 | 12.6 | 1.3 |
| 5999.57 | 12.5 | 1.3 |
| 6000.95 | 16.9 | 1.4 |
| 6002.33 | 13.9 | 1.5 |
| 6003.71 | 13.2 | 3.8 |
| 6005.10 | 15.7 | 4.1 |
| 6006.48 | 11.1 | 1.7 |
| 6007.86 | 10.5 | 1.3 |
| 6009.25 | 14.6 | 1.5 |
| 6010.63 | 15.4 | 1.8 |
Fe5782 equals 1.49 angstrom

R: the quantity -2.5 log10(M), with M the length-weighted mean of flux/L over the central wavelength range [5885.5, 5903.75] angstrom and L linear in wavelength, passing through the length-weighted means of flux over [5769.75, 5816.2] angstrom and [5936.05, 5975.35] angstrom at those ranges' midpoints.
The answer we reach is 0.46 mag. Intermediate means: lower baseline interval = 13.2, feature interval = 8.71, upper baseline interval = 13.3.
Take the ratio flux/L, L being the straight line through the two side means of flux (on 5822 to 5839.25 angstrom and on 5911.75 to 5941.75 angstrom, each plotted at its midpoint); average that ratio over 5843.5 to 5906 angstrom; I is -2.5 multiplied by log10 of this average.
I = 0.06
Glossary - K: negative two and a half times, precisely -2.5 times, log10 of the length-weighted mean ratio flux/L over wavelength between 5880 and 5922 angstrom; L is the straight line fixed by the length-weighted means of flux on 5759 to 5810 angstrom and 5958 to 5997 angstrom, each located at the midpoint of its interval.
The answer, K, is 0.20 mag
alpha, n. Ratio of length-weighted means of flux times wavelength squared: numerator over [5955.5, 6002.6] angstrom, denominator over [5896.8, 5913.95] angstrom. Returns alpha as 1.13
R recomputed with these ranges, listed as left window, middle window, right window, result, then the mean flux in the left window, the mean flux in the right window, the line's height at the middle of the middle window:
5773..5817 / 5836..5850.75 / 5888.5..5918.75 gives -0.146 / 13.3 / 10.8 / 12.2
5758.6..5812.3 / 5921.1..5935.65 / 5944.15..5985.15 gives 0.012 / 13.2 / 13.3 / 13.2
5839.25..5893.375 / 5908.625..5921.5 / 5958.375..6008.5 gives 0.102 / 12.7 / 13.2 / 12.9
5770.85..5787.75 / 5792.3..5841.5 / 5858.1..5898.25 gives -0.105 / 12.4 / 11.7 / 12.2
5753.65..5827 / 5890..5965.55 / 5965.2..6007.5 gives 0.073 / 13.2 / 13.3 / 13.2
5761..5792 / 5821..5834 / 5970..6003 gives 0.028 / 12.8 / 13.2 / 12.9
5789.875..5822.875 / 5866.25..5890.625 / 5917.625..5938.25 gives 0.096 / 13.6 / 13.1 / 13.3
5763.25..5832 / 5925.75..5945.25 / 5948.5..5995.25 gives -0.013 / 13.1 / 13.1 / 13.1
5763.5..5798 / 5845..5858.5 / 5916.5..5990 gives -0.108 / 12.8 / 13.2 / 12.9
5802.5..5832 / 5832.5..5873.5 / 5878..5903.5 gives -0.166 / 13.6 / 10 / 11.8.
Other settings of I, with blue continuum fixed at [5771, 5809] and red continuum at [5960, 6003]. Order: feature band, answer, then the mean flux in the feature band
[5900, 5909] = 0.01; 13.1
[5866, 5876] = -0.08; 14.2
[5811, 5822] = 0.02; 13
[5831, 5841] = 0.02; 13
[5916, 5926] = 0.06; 12.5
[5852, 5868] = -0.02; 13.5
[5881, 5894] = 0.36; 9.52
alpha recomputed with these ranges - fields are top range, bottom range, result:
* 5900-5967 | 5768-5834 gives 1.04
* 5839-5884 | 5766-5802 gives 1.11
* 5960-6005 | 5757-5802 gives 1.10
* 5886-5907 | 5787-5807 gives 0.76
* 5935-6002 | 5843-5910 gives 1.11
